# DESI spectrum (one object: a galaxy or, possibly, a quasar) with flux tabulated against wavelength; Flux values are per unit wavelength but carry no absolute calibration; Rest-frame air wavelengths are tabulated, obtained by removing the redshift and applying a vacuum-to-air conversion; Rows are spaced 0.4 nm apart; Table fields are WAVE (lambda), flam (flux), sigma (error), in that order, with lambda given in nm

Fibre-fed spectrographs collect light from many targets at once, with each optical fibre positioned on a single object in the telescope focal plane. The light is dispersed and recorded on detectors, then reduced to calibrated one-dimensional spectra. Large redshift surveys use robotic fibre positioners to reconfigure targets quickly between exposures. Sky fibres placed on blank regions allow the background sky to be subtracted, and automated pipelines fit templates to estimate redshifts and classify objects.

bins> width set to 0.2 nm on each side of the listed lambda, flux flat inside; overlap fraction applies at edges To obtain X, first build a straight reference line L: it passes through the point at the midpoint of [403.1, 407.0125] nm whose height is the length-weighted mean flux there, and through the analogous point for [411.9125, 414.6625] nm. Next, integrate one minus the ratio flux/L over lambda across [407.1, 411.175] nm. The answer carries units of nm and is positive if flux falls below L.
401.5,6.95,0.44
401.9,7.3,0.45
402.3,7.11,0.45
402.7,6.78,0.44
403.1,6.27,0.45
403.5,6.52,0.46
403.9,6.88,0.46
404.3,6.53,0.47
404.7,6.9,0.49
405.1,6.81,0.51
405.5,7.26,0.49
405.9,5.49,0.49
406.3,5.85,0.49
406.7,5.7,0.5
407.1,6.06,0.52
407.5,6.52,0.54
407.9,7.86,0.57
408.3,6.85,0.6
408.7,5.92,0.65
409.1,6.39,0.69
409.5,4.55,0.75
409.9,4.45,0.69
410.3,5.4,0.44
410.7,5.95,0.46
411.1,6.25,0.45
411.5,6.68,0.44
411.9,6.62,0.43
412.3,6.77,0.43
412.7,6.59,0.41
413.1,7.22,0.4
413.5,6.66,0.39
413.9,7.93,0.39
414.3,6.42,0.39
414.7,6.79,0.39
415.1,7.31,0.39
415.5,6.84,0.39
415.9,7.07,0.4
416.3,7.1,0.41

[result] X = 0.39 nm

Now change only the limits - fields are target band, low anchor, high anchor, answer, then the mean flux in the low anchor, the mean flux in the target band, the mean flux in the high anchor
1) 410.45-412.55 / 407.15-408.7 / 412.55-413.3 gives 0.14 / 6.83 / 6.43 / 6.93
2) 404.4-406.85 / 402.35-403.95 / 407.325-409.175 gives 0.12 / 6.63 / 6.36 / 6.73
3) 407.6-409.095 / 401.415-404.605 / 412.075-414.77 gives 0.01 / 6.79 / 6.79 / 6.91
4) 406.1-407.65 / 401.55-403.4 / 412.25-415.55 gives 0.20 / 6.85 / 6.02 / 6.96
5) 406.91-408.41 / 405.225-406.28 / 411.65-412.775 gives -0.09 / 6.32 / 6.83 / 6.67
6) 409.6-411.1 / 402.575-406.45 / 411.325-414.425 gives 0.32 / 6.53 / 5.35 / 6.87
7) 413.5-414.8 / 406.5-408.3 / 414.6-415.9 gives -0.01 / 6.57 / 7.01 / 7.01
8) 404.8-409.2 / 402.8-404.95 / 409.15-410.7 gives -0.47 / 6.63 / 6.44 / 5.1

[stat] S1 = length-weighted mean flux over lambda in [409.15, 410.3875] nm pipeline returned 4.94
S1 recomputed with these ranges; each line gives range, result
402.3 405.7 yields 6.77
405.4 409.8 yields 6.16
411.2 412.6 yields 6.65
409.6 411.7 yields 5.69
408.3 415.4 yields 6.37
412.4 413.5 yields 6.85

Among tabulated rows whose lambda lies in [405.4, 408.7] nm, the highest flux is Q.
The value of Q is 7.86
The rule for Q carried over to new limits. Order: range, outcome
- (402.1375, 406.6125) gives 7.26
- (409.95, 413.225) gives 7.22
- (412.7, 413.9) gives 7.93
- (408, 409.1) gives 6.85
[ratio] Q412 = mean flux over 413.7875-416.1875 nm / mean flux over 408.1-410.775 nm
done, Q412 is 1.25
